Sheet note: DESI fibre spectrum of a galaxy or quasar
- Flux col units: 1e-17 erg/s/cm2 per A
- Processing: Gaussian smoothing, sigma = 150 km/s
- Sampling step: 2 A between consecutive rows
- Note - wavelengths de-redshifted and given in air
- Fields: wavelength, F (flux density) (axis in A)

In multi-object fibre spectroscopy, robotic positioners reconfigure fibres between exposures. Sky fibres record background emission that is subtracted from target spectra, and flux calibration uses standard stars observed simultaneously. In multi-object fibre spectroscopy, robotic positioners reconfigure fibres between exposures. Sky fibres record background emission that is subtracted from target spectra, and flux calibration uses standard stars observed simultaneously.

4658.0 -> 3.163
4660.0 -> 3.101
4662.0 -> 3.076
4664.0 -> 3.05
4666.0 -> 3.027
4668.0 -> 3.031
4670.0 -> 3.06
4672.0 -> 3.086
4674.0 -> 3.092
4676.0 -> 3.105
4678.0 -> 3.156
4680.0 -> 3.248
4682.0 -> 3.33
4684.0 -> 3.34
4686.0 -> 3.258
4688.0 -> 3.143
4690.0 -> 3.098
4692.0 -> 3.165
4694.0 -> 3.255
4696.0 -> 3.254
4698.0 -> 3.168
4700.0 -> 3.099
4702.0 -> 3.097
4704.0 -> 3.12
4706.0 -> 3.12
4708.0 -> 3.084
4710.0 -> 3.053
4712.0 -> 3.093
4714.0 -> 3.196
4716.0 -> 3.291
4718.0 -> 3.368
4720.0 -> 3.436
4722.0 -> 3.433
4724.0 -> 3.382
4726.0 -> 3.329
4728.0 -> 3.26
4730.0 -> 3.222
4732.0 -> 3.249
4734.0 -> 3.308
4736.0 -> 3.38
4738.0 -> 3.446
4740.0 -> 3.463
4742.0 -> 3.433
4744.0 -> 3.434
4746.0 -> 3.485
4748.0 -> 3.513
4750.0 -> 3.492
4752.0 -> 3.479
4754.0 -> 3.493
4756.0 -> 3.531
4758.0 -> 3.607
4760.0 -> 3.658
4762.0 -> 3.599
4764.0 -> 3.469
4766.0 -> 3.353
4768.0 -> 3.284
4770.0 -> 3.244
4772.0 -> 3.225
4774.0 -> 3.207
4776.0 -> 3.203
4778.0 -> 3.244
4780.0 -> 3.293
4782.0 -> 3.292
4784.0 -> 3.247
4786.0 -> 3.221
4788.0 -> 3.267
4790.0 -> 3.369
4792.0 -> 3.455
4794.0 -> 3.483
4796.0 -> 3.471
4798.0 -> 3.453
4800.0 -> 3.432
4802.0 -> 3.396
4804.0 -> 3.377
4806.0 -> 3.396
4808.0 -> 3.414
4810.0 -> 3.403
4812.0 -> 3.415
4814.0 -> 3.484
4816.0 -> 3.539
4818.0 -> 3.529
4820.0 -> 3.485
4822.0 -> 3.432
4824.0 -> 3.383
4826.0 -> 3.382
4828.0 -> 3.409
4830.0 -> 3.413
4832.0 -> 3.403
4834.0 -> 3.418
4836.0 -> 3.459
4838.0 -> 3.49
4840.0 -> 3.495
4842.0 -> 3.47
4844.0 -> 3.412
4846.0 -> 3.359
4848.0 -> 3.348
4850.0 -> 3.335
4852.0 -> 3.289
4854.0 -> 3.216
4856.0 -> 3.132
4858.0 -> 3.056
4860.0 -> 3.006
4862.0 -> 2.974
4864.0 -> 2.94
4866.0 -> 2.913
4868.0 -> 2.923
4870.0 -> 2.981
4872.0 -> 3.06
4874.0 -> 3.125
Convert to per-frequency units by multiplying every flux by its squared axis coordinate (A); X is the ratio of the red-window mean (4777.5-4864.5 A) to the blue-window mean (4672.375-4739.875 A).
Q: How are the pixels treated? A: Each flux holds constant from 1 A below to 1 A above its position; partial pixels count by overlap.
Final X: 1.1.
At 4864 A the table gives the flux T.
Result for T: 2.94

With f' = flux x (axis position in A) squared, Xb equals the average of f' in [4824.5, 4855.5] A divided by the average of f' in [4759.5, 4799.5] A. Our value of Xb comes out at 1.0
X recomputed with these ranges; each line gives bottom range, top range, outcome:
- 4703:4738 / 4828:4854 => 1.10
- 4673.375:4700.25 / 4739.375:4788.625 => 1.10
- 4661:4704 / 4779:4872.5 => 1.12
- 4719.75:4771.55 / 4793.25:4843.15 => 1.04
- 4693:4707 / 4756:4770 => 1.13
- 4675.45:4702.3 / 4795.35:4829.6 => 1.13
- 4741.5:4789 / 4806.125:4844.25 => 1.04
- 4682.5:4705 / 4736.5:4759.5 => 1.12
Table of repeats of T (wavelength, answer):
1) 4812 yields 3.415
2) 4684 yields 3.34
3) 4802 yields 3.396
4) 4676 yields 3.105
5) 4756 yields 3.531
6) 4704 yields 3.12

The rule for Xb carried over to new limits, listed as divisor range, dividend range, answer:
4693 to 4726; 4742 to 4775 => 1.09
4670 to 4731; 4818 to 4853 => 1.13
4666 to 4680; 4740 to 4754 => 1.16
